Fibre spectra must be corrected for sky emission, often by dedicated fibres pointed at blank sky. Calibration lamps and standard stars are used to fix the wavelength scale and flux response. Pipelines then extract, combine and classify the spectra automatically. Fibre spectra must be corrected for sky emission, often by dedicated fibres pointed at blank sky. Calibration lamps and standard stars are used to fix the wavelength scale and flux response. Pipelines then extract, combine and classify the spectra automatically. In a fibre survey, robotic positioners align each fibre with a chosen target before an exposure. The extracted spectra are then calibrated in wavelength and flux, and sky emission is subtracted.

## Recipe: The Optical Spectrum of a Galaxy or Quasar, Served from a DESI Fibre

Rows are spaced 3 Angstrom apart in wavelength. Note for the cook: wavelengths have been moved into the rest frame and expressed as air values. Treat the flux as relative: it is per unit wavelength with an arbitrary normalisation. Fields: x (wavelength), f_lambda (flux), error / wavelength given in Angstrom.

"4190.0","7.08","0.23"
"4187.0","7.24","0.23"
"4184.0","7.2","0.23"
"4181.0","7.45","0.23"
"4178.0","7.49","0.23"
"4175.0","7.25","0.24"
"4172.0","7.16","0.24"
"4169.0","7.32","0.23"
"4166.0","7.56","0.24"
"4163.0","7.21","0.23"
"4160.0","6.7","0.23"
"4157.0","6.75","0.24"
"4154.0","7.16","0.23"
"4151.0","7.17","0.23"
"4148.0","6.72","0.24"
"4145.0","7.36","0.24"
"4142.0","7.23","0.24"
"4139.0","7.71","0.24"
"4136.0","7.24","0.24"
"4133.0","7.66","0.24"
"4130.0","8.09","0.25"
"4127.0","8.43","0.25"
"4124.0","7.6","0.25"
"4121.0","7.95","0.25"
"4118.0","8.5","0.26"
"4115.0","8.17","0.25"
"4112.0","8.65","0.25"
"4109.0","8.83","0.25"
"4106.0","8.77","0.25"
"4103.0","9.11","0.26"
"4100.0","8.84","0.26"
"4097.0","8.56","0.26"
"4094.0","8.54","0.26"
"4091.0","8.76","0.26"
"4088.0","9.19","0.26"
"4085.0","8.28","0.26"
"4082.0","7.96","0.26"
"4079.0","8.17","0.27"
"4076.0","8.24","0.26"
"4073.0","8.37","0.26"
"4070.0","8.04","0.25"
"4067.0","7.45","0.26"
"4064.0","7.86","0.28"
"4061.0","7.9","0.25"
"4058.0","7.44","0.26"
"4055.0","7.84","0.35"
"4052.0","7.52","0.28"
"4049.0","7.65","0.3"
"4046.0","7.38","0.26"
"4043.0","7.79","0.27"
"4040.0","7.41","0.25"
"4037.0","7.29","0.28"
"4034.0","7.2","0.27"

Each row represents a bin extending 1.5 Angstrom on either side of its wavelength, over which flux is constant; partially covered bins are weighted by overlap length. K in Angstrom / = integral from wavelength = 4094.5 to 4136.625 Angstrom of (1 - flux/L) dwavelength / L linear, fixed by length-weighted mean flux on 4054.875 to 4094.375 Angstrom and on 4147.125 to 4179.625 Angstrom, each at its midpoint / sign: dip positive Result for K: -3.6 Angstrom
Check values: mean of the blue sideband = 8.15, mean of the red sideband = 7.14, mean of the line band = 8.34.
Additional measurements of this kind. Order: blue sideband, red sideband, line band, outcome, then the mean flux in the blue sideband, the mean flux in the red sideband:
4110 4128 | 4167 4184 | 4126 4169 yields 2.4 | 8.23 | 7.33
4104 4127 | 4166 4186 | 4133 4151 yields 1.5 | 8.37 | 7.33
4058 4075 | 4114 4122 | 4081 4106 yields -1.9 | 7.89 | 8.22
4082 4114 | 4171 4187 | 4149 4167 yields 1.4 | 8.71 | 7.31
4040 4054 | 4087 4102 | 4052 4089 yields 0.7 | 7.58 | 8.78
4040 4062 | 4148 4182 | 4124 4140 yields -1.1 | 7.62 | 7.18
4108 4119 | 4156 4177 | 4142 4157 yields 1.0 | 8.53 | 7.15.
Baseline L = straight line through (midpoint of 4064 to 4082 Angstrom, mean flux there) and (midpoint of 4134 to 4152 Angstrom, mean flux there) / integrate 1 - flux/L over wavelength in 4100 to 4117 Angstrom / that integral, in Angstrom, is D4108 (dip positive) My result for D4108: -2.4 Angstrom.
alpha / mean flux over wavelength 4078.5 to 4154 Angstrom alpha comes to 8.12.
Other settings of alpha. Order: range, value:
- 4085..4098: 8.71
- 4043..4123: 8.22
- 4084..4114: 8.75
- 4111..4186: 7.5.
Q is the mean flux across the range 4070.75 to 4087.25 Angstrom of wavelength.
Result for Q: 8.24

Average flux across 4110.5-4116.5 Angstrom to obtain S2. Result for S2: 8.41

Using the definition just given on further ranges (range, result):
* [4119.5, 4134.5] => 7.95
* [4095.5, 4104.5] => 8.84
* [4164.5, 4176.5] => 7.32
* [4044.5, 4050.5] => 7.52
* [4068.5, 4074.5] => 8.21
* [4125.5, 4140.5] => 7.83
